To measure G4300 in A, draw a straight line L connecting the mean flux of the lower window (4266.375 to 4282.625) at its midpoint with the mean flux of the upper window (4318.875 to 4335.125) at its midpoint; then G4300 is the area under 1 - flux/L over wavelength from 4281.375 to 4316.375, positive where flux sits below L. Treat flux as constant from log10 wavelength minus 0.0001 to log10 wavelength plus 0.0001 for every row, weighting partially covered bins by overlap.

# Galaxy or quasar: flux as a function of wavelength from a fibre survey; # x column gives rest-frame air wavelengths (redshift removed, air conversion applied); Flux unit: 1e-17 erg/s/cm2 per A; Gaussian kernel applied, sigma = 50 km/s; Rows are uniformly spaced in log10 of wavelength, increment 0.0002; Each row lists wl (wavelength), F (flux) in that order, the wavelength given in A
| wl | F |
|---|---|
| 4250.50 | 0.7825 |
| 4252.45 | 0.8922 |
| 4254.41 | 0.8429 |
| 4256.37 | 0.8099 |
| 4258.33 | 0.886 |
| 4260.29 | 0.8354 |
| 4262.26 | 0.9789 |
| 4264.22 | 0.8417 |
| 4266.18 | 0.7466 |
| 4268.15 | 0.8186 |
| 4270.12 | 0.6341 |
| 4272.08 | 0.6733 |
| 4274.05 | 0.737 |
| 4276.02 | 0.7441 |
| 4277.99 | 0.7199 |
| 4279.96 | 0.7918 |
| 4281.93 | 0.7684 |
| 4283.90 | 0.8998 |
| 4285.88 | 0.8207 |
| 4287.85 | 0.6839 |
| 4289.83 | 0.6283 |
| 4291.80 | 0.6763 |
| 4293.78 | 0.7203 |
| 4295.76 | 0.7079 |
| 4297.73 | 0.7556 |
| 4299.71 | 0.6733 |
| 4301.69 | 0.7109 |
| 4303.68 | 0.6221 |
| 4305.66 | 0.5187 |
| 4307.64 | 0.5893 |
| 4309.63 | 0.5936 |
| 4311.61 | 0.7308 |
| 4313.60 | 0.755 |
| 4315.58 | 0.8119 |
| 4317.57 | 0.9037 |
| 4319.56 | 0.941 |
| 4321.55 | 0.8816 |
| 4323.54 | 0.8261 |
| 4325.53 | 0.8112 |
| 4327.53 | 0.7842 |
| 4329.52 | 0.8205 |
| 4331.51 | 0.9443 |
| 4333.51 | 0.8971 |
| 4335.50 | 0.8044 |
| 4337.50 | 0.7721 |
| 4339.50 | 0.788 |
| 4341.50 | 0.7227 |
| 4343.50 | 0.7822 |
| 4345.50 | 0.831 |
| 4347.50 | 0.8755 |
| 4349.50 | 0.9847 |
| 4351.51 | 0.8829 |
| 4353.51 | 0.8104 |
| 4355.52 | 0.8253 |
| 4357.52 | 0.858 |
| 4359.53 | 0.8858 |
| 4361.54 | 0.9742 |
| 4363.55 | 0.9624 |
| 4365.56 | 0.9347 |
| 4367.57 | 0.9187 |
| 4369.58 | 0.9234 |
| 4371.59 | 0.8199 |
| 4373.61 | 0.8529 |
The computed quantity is 3.9 A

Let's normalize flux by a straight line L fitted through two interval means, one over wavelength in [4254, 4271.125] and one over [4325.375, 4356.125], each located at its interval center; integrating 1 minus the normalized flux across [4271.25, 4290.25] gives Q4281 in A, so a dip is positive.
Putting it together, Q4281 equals 1.7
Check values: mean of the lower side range 0.821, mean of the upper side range 0.834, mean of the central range 0.751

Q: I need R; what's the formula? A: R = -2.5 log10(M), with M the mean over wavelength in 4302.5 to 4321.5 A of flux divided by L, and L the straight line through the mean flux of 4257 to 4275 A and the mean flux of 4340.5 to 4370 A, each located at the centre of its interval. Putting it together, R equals 0.16 mag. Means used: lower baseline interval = 0.795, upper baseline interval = 0.877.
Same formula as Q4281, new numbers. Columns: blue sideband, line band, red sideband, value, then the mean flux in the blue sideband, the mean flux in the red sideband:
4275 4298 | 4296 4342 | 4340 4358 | 1.6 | 0.743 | 0.84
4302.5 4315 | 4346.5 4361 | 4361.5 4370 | 0.0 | 0.642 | 0.941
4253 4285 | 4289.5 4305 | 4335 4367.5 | 2.5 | 0.797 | 0.858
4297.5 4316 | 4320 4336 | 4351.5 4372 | -2.0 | 0.669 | 0.893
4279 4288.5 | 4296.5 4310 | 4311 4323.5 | 3.0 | 0.797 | 0.84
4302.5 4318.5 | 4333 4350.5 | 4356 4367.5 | 0.1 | 0.69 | 0.918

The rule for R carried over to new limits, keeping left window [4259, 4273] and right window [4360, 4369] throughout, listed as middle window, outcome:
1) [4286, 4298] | 0.19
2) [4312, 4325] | 0.03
